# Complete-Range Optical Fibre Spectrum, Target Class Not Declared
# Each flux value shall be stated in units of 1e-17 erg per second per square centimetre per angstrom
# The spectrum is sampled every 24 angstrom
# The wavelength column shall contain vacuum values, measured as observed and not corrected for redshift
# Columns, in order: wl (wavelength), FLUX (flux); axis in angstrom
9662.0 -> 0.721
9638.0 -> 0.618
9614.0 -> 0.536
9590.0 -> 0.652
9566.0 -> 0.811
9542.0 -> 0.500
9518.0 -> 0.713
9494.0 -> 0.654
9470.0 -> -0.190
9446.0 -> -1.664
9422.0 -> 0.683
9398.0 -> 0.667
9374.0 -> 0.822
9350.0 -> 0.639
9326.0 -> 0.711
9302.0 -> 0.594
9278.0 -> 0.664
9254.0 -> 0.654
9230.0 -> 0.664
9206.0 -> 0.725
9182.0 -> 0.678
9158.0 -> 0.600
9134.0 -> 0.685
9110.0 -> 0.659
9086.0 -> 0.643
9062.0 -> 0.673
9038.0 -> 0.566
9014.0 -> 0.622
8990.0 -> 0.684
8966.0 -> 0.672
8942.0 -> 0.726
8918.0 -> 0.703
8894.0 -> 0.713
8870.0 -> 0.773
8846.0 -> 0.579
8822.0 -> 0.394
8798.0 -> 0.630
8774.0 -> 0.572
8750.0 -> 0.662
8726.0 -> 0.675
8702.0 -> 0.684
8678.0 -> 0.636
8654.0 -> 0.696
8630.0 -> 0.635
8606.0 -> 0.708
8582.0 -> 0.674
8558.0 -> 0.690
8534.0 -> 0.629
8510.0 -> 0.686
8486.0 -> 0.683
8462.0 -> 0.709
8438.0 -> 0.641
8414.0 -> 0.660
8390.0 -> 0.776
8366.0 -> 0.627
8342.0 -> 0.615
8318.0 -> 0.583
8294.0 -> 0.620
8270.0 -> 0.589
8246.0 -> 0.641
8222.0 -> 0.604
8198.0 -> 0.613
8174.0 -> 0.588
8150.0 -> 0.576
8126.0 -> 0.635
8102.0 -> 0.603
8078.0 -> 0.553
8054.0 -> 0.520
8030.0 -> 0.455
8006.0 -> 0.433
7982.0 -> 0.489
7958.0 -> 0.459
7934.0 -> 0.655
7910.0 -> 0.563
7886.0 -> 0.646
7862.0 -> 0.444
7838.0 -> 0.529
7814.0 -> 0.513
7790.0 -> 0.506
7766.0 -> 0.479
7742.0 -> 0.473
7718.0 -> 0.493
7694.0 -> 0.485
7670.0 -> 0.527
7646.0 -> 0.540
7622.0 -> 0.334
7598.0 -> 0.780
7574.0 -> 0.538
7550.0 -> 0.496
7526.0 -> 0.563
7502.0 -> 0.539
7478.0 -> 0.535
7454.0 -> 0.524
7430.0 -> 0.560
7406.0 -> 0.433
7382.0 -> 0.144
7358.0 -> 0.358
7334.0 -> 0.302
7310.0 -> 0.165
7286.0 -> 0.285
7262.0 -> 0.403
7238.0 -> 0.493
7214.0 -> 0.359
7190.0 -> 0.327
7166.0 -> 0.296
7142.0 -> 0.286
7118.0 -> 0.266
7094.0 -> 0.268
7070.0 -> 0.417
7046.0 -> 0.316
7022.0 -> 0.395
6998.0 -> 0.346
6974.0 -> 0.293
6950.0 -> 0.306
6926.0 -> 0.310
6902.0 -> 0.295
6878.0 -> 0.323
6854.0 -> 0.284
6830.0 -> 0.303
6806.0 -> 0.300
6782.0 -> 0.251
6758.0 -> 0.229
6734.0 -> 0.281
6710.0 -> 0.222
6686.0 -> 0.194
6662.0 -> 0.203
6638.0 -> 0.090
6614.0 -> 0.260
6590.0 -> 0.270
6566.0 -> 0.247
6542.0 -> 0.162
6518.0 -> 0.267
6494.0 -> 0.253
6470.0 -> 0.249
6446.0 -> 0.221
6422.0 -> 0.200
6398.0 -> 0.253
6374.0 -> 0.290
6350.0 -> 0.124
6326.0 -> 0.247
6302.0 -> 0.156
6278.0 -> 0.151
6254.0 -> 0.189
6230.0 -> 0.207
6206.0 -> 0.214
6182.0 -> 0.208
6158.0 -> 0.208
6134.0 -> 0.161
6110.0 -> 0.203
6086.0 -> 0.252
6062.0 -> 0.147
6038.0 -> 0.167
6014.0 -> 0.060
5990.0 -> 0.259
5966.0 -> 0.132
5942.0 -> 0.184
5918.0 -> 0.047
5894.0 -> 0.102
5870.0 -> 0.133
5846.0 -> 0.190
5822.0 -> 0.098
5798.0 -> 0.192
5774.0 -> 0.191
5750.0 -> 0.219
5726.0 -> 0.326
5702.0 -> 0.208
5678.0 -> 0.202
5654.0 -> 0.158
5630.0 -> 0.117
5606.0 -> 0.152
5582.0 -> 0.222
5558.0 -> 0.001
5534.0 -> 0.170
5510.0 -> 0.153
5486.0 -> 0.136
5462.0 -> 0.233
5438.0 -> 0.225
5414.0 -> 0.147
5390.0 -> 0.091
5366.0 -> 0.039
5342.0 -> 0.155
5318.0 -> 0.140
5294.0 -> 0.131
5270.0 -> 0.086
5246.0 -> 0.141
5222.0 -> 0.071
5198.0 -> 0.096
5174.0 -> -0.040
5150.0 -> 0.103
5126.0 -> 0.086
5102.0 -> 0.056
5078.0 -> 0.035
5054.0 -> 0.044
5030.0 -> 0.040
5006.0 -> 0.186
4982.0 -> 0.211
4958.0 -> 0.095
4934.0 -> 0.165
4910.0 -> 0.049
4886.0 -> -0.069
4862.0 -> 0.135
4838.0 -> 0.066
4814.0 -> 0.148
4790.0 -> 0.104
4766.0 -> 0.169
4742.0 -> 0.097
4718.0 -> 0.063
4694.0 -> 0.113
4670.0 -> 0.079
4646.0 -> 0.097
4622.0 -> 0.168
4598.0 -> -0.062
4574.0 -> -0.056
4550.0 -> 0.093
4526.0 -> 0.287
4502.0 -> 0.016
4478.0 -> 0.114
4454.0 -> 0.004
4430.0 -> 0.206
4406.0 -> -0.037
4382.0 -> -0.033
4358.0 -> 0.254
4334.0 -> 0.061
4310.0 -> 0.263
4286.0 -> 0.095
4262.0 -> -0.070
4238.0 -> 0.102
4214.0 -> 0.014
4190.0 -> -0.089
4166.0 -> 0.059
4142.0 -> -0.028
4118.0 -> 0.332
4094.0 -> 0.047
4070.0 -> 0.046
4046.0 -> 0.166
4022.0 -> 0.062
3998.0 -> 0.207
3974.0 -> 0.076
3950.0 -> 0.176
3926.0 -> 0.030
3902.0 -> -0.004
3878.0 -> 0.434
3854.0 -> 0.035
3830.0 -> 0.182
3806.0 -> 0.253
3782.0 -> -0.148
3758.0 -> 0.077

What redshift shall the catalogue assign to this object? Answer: 0.858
